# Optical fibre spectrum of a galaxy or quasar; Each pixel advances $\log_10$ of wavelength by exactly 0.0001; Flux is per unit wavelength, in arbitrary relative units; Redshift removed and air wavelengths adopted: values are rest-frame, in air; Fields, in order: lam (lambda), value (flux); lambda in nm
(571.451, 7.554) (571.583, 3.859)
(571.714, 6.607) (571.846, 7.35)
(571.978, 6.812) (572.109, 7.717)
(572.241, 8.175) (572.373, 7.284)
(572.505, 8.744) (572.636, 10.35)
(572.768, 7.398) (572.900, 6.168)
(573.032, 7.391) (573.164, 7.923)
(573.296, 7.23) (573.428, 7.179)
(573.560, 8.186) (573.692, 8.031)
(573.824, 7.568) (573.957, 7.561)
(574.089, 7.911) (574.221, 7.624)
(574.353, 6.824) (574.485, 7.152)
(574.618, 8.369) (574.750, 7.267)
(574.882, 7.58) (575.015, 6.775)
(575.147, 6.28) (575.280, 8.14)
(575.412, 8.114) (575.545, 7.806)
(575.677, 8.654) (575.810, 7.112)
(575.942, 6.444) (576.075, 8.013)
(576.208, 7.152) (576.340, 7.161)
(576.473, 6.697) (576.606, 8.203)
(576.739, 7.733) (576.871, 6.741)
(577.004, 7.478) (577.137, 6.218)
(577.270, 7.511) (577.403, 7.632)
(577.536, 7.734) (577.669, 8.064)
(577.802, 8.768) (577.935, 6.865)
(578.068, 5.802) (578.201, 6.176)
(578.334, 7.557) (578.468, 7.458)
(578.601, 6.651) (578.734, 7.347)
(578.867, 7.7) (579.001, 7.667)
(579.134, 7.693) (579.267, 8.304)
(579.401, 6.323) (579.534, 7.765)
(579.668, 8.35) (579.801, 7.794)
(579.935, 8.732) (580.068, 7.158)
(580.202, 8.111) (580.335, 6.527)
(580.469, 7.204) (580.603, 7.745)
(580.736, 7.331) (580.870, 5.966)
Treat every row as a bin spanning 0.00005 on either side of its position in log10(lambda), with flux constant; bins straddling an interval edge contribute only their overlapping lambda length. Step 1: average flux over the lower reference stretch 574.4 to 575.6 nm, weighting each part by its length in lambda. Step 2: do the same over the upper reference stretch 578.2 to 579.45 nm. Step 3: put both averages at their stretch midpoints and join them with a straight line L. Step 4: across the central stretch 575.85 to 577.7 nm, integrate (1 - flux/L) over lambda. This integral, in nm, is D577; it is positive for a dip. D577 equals 0.02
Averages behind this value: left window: 7.48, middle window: 7.33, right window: 7.36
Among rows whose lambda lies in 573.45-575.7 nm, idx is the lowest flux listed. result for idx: 6.28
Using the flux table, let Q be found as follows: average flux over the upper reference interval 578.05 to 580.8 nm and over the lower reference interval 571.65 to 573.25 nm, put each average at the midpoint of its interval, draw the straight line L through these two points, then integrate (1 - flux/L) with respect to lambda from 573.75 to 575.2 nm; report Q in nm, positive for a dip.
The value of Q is 0.04 nm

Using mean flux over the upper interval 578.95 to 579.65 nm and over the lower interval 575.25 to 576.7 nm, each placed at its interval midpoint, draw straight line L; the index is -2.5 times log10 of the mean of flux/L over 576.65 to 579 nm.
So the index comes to 0.046 mag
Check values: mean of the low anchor 7.58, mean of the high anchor 7.6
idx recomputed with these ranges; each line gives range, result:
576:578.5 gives 5.802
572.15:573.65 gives 6.168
